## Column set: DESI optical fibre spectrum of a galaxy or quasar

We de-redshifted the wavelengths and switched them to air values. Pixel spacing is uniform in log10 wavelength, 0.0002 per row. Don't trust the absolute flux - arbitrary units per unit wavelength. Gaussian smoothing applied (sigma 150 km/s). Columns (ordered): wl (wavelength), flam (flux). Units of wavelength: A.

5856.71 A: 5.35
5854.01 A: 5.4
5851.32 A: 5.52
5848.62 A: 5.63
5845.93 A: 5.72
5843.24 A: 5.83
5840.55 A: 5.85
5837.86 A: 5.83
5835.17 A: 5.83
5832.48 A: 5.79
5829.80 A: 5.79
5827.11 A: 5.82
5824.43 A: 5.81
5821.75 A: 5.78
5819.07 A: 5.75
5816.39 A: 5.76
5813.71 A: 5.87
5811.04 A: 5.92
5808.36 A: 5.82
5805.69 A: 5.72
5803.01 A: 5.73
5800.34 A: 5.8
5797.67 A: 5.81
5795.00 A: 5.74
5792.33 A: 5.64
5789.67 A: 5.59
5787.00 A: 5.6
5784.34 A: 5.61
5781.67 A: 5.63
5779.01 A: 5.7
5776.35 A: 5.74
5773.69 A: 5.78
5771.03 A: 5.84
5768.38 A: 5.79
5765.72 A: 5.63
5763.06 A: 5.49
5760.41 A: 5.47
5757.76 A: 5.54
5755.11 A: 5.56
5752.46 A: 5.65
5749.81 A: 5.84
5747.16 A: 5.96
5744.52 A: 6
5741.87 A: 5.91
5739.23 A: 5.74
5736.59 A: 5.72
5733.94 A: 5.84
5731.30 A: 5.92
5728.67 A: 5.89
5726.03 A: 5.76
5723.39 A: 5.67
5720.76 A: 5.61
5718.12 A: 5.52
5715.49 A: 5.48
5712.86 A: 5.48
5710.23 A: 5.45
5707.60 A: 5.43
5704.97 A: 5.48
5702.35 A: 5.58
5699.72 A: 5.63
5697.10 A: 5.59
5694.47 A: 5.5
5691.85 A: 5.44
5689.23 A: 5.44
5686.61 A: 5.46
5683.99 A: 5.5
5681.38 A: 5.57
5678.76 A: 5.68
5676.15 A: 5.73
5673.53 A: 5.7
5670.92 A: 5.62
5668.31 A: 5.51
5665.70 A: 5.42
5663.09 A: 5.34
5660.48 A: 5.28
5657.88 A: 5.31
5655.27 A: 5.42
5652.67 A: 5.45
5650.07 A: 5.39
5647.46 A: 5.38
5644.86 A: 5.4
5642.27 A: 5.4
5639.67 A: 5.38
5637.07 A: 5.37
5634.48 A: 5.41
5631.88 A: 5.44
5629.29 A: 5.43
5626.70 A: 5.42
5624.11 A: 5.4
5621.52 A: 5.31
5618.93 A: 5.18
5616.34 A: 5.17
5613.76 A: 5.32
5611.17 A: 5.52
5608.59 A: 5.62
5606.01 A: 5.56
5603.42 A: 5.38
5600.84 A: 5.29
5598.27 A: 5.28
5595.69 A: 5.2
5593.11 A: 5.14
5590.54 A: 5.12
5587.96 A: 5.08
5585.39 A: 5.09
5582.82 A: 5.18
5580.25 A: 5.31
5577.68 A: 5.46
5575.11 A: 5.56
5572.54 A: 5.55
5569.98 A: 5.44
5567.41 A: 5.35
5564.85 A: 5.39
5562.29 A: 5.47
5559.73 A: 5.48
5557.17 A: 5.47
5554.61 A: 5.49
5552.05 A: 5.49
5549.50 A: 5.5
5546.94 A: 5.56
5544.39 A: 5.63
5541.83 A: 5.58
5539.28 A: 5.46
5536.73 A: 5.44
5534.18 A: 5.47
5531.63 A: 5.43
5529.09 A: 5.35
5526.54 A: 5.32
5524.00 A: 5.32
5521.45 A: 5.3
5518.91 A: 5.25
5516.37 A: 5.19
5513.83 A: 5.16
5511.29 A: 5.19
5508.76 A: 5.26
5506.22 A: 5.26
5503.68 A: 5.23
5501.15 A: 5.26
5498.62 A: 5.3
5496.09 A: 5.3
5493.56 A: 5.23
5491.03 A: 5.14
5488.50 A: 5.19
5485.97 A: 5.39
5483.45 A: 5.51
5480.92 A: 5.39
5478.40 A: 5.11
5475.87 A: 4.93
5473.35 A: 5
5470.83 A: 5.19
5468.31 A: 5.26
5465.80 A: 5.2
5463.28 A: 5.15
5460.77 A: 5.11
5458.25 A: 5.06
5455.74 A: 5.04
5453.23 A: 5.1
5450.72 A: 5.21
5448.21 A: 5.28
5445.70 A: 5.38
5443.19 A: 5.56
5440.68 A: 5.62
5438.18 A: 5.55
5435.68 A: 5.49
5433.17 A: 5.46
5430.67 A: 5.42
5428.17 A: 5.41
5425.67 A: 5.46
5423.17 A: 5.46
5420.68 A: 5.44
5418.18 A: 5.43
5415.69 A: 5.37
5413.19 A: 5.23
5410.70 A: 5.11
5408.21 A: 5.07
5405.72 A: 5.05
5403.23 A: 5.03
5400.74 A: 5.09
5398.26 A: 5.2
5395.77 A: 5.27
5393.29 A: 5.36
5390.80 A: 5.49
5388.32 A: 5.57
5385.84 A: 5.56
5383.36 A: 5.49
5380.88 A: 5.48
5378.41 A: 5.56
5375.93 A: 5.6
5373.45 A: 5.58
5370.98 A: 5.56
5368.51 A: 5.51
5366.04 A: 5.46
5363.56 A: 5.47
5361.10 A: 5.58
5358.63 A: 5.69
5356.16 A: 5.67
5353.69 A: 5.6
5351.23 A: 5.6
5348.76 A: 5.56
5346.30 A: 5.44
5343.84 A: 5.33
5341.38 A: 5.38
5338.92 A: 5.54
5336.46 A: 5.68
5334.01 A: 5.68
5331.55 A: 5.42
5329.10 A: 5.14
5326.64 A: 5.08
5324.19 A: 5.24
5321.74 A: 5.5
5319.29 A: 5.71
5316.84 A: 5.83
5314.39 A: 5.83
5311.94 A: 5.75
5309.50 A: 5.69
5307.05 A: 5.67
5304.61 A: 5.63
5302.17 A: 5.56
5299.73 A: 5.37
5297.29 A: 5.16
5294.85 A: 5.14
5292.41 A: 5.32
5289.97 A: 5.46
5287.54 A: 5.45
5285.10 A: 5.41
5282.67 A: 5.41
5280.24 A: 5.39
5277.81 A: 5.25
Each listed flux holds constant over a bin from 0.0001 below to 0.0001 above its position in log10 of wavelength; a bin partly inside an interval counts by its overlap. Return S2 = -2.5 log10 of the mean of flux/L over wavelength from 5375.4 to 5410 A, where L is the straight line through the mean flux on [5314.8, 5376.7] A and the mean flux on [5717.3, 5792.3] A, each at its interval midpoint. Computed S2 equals 0.04 mag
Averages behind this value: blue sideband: 5.52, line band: 5.34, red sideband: 5.71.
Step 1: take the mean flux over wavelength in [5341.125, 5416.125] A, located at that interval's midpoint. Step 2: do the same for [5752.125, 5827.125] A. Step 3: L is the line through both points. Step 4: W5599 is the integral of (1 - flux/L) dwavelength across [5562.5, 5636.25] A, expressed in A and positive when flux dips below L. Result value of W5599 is 3.0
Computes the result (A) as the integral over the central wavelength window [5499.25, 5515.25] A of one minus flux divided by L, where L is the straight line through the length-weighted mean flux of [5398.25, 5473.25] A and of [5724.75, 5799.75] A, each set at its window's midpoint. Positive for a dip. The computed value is 0.44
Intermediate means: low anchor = 5.28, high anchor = 5.73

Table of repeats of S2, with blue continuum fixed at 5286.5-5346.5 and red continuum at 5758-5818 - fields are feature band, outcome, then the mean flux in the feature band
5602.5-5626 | 0.05 mag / 5.38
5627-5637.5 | 0.04 mag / 5.42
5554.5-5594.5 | 0.05 mag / 5.34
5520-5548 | 0.03 mag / 5.44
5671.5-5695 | 0.02 mag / 5.56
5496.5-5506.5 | 0.06 mag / 5.27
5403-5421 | 0.06 mag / 5.21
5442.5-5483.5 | 0.07 mag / 5.19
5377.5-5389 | 0.00 mag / 5.53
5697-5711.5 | 0.03 mag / 5.52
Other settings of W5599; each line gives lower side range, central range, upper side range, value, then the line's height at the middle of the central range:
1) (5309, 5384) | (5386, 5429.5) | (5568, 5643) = 1.5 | 5.49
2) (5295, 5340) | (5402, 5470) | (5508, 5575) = 2.1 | 5.46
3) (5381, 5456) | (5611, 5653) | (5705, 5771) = 1.5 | 5.57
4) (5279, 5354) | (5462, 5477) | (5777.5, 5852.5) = 1.2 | 5.56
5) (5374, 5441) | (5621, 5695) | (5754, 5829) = 1.9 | 5.6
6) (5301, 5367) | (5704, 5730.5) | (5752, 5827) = 0.5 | 5.68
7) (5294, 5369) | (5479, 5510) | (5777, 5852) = 1.7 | 5.59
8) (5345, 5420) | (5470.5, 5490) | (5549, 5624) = 0.6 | 5.39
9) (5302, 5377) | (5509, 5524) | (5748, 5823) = 1.0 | 5.61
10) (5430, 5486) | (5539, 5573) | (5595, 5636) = -1.0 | 5.34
